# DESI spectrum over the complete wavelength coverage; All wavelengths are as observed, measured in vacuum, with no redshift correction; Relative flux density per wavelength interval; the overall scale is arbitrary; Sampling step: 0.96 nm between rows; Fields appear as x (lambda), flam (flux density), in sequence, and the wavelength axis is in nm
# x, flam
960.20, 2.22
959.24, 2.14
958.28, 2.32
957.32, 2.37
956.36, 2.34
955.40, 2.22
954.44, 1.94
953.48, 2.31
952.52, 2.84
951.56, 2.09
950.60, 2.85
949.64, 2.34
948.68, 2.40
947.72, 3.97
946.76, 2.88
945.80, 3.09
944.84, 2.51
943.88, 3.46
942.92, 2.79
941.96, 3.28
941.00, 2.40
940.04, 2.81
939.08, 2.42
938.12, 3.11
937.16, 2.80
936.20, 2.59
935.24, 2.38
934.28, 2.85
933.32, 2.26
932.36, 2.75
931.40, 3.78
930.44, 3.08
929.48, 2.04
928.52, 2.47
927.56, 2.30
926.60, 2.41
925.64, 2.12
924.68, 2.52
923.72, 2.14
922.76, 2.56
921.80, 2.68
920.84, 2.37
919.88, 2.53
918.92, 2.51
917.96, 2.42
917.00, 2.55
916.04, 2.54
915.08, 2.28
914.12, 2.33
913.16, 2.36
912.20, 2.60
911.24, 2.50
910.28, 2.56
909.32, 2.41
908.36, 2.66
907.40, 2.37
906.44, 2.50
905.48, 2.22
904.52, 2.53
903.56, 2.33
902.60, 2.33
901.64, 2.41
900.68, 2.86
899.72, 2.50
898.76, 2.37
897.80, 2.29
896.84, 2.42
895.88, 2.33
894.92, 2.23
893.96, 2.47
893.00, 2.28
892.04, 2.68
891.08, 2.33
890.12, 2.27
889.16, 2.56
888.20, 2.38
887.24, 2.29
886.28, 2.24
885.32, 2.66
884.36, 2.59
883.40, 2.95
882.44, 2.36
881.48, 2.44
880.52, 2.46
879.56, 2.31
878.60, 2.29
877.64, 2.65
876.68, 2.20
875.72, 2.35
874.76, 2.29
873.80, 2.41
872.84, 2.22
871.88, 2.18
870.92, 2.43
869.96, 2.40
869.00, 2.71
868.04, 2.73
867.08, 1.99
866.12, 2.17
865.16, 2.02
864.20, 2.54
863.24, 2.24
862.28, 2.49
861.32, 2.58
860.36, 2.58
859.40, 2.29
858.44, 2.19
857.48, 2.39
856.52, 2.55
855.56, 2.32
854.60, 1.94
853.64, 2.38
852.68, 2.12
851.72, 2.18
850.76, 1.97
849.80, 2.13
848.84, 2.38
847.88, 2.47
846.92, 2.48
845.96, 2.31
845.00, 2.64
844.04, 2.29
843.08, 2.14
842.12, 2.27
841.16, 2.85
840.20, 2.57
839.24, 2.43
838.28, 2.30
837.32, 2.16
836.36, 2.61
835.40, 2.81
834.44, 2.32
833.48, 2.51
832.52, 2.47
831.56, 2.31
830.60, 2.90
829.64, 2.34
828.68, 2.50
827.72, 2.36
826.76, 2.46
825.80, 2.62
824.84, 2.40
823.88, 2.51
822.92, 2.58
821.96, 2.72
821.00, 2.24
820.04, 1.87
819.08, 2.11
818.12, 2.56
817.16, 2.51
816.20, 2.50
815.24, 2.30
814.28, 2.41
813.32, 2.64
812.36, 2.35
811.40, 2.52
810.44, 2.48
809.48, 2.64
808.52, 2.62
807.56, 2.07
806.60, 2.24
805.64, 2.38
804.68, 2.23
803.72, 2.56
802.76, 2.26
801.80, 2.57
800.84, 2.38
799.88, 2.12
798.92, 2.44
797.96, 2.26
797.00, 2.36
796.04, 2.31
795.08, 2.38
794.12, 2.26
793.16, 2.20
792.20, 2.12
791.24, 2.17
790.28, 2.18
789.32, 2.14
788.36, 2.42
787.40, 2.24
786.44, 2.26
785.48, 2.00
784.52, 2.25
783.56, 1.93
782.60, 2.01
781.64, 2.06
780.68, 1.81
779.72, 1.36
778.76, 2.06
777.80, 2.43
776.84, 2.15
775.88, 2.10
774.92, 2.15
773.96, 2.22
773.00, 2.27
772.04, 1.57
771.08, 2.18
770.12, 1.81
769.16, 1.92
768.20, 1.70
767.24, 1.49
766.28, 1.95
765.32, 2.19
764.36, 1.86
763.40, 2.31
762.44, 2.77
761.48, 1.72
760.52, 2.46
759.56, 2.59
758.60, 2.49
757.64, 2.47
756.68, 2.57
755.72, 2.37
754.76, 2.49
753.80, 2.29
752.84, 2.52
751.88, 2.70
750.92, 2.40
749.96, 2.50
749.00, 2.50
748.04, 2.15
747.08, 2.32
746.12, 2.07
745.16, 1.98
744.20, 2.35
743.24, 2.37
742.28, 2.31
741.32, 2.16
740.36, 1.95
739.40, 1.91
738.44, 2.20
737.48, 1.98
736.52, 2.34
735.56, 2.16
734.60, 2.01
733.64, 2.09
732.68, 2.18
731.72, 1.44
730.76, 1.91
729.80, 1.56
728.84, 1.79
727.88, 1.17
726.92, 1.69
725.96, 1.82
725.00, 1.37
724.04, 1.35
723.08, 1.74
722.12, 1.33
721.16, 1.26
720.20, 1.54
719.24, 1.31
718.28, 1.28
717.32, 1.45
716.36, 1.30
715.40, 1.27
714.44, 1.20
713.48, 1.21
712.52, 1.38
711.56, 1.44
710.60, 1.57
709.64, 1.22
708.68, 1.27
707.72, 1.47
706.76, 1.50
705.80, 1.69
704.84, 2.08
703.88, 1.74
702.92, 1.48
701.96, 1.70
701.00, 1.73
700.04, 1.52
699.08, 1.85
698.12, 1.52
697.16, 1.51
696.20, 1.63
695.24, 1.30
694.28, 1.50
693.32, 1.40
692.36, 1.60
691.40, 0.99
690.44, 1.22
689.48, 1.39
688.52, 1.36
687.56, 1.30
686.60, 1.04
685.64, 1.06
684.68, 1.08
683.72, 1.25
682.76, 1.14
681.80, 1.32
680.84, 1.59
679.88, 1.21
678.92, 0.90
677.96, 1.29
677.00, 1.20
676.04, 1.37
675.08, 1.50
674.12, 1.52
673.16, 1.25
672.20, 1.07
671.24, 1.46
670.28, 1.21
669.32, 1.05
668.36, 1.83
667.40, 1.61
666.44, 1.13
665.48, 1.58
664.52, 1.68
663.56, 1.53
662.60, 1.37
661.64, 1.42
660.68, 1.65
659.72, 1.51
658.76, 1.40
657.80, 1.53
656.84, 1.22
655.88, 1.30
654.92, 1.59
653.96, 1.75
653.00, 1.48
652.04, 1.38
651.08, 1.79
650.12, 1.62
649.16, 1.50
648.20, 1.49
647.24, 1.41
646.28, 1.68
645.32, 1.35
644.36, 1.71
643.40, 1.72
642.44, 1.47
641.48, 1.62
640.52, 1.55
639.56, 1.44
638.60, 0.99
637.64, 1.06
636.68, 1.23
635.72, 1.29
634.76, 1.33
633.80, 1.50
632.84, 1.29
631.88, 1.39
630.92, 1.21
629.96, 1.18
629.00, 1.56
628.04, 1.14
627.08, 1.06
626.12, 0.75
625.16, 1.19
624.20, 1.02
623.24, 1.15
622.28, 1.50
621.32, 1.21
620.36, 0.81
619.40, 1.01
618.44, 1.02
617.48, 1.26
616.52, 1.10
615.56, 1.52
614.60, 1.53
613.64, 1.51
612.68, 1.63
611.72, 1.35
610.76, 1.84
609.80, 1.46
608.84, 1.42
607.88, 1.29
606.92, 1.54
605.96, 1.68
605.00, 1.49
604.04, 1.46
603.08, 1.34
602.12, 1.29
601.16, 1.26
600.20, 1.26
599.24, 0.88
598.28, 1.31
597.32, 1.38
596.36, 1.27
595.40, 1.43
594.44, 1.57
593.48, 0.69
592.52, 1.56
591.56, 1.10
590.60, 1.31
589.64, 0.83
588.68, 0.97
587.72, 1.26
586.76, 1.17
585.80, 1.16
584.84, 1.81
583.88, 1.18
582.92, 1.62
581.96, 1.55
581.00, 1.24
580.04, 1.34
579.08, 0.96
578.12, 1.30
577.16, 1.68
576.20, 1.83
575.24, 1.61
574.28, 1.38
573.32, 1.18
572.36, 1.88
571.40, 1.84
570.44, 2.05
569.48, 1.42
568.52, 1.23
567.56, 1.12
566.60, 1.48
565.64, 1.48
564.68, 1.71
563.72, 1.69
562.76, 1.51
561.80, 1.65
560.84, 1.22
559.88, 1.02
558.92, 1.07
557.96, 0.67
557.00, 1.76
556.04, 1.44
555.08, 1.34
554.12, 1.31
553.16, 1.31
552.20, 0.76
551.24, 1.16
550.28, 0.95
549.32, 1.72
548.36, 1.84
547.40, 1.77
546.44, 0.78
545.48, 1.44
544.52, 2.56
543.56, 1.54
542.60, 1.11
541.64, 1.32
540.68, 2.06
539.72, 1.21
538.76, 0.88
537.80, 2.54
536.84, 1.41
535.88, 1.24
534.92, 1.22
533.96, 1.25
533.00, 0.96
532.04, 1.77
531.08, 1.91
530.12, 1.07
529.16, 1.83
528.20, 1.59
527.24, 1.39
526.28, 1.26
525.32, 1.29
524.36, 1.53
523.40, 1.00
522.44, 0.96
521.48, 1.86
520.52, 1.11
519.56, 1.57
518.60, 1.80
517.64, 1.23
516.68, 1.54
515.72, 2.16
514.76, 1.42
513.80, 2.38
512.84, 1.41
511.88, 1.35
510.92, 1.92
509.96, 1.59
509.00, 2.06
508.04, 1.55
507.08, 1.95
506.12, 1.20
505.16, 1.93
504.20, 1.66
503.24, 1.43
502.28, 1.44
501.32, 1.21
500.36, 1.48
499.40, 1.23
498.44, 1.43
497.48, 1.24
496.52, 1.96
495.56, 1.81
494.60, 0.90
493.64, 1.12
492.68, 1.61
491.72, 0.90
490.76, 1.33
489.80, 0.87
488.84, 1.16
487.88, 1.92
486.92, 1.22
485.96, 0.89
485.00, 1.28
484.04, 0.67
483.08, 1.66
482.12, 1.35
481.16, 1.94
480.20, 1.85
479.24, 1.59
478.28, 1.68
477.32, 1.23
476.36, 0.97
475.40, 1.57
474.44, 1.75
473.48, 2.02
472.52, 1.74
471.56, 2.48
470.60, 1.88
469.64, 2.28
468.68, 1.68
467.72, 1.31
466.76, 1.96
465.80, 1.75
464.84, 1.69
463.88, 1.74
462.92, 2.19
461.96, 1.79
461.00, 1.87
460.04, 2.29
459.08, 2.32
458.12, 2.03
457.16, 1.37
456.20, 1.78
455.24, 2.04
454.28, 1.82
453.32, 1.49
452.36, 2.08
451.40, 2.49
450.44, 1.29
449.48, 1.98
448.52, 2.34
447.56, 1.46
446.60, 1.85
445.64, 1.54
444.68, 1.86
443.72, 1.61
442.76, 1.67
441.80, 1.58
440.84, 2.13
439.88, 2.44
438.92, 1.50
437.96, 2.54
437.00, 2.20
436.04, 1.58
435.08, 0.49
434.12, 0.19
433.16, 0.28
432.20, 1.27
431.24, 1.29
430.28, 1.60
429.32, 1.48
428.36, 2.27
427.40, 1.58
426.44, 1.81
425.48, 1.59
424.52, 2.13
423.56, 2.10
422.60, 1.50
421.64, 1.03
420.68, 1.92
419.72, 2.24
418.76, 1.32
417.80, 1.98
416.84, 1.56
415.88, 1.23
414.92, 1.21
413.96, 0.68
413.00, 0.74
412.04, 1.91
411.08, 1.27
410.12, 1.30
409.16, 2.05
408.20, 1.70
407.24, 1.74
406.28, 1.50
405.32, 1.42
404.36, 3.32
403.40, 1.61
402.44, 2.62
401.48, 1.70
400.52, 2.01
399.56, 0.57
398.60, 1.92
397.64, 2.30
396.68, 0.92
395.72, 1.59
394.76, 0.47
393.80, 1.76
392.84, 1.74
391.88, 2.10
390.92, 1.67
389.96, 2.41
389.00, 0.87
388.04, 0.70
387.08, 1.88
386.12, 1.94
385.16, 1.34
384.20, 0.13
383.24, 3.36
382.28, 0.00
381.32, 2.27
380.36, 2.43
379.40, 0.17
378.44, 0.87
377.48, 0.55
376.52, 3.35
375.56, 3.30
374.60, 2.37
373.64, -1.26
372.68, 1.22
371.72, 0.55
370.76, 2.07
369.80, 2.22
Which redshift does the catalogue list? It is 0.000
